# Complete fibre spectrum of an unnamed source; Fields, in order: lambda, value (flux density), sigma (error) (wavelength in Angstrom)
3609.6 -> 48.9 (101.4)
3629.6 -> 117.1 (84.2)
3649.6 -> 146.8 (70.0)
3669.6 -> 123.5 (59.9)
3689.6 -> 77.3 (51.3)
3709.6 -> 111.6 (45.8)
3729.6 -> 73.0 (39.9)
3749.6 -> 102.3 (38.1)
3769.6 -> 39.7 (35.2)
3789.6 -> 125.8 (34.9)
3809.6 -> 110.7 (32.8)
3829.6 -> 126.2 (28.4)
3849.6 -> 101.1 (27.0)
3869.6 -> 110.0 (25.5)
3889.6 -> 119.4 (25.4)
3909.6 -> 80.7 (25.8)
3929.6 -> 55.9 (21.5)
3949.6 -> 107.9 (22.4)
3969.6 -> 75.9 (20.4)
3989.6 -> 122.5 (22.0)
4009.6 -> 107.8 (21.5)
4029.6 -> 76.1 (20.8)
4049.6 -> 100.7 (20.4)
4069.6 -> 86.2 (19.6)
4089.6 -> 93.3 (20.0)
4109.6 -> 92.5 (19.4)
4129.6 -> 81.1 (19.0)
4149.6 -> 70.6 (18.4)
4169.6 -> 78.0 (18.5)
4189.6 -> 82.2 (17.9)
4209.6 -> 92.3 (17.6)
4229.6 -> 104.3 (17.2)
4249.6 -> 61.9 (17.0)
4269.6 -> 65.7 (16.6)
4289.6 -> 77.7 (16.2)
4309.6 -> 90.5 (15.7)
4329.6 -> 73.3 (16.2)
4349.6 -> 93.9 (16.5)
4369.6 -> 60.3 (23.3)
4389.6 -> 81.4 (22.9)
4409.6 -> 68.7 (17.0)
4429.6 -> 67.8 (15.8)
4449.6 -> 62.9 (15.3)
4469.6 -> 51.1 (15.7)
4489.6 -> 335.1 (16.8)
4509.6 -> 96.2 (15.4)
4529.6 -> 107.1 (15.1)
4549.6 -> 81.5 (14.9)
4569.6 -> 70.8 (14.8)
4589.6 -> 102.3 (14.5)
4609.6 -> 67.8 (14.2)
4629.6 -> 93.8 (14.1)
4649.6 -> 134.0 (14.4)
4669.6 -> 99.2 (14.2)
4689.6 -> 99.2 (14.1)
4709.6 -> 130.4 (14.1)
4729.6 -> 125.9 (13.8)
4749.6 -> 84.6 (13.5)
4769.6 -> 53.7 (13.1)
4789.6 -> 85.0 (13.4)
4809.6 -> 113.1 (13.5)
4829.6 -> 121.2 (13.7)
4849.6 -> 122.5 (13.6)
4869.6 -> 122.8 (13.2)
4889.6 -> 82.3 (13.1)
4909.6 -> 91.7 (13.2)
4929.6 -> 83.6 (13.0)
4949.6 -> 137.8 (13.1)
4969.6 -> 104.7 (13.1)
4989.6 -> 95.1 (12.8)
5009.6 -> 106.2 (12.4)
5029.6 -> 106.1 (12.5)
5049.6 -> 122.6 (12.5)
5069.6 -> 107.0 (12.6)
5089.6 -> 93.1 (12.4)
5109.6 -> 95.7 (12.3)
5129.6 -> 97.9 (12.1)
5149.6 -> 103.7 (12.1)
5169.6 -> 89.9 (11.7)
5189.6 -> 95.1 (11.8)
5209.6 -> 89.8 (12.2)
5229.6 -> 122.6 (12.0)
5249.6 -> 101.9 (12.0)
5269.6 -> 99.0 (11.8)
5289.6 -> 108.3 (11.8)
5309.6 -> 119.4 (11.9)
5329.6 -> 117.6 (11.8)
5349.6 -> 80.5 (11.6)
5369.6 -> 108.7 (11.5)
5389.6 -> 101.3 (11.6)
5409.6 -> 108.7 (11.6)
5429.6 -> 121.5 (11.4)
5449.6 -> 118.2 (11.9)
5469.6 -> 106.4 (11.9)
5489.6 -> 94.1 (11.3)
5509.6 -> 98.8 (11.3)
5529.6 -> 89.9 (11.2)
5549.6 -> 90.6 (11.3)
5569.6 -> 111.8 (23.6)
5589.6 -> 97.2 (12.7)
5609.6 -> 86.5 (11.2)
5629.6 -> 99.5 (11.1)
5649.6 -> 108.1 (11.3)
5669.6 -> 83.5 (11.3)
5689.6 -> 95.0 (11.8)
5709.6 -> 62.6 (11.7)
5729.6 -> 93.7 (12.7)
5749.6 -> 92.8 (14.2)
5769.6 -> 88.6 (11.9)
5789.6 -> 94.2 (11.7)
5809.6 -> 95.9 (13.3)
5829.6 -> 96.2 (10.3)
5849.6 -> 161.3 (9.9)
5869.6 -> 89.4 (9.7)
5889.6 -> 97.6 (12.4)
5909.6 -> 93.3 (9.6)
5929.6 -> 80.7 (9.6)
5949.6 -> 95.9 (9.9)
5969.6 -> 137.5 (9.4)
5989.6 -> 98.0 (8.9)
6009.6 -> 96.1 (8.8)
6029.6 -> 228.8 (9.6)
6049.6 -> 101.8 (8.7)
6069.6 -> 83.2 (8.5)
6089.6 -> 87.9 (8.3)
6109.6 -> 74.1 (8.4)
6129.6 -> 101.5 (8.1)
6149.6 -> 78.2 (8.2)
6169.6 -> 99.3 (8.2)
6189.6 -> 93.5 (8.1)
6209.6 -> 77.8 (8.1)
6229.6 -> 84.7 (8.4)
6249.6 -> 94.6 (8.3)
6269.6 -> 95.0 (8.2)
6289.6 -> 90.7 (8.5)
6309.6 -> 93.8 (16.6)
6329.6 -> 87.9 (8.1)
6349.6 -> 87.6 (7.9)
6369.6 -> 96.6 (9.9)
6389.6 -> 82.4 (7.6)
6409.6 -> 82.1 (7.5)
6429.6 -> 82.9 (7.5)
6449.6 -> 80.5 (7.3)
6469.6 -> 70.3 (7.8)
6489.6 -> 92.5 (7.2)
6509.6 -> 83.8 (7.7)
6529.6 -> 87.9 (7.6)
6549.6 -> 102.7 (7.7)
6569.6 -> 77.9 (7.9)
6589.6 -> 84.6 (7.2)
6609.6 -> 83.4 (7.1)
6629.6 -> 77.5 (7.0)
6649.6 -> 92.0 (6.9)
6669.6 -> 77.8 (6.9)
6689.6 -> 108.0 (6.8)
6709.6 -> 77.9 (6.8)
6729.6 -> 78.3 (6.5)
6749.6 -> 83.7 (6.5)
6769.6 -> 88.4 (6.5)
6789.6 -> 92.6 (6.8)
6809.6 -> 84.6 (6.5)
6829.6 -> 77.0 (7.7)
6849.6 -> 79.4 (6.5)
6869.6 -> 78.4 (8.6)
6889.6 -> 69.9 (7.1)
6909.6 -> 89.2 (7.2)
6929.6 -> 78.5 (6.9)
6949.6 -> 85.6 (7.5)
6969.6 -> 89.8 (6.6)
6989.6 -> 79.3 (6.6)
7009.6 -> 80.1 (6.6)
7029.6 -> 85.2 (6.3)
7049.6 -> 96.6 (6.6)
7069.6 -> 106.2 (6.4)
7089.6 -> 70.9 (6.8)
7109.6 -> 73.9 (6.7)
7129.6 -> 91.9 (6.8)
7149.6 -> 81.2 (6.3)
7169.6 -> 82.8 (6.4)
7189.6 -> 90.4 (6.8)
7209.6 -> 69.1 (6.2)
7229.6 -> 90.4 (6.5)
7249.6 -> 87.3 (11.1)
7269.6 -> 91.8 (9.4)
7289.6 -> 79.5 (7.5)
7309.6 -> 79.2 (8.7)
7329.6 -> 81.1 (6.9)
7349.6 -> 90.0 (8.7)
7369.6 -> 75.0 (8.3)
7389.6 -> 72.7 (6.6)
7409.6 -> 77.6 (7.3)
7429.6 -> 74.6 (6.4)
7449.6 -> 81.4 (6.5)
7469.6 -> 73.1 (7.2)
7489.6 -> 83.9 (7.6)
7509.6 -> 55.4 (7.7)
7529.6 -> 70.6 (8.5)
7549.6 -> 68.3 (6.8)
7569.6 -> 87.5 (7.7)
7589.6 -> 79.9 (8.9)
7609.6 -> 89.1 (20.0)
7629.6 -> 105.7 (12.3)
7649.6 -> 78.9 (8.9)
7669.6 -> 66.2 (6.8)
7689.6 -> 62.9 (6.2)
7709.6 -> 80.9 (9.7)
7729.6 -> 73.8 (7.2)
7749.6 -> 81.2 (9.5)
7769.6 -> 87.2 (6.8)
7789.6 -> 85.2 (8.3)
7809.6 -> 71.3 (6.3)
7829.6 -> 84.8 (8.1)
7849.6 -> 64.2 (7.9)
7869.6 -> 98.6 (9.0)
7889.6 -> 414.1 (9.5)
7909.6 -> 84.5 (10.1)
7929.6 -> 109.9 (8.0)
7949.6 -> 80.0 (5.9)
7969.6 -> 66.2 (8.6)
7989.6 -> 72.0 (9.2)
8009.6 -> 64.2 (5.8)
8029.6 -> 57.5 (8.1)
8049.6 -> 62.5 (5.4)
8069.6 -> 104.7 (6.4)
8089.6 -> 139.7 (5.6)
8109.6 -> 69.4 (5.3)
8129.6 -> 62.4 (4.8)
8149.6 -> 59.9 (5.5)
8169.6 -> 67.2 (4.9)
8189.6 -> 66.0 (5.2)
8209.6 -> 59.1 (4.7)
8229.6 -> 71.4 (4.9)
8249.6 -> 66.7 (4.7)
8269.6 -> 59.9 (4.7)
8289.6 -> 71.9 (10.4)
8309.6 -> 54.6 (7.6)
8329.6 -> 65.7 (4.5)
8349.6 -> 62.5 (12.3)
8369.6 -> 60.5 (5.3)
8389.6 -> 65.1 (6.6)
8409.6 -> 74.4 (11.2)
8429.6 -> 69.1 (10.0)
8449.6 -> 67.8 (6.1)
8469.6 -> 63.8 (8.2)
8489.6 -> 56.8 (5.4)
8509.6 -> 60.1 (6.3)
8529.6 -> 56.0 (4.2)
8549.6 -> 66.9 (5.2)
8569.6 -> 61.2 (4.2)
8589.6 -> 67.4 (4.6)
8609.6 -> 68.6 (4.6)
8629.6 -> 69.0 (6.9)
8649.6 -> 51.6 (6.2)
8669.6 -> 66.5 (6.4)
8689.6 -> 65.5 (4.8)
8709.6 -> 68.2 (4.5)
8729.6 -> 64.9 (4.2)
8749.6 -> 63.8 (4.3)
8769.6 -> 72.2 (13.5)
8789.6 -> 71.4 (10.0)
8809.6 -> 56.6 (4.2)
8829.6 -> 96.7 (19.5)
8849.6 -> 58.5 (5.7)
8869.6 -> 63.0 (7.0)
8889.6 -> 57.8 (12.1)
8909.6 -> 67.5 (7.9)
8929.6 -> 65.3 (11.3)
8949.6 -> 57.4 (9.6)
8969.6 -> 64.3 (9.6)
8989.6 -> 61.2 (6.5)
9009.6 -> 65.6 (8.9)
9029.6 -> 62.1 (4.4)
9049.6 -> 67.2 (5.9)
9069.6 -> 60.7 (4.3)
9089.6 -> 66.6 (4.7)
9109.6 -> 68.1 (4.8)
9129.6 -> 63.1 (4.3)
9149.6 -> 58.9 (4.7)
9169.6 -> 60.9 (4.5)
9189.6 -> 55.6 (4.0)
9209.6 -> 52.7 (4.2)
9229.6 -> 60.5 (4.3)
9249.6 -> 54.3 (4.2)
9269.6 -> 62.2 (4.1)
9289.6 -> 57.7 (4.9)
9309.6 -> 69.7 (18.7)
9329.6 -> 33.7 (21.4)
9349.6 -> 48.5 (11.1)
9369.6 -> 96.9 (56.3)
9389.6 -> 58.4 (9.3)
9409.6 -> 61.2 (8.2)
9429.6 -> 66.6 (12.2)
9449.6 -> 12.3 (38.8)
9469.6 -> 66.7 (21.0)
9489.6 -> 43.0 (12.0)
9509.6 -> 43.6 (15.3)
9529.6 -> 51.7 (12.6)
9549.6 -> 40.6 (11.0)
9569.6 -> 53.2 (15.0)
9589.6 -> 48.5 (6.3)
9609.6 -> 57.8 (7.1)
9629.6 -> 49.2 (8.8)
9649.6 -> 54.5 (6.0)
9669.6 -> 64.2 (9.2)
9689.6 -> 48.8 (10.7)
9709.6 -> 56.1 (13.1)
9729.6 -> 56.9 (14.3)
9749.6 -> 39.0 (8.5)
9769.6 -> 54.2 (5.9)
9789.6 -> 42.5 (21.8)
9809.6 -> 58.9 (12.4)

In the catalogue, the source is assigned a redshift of 0.203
